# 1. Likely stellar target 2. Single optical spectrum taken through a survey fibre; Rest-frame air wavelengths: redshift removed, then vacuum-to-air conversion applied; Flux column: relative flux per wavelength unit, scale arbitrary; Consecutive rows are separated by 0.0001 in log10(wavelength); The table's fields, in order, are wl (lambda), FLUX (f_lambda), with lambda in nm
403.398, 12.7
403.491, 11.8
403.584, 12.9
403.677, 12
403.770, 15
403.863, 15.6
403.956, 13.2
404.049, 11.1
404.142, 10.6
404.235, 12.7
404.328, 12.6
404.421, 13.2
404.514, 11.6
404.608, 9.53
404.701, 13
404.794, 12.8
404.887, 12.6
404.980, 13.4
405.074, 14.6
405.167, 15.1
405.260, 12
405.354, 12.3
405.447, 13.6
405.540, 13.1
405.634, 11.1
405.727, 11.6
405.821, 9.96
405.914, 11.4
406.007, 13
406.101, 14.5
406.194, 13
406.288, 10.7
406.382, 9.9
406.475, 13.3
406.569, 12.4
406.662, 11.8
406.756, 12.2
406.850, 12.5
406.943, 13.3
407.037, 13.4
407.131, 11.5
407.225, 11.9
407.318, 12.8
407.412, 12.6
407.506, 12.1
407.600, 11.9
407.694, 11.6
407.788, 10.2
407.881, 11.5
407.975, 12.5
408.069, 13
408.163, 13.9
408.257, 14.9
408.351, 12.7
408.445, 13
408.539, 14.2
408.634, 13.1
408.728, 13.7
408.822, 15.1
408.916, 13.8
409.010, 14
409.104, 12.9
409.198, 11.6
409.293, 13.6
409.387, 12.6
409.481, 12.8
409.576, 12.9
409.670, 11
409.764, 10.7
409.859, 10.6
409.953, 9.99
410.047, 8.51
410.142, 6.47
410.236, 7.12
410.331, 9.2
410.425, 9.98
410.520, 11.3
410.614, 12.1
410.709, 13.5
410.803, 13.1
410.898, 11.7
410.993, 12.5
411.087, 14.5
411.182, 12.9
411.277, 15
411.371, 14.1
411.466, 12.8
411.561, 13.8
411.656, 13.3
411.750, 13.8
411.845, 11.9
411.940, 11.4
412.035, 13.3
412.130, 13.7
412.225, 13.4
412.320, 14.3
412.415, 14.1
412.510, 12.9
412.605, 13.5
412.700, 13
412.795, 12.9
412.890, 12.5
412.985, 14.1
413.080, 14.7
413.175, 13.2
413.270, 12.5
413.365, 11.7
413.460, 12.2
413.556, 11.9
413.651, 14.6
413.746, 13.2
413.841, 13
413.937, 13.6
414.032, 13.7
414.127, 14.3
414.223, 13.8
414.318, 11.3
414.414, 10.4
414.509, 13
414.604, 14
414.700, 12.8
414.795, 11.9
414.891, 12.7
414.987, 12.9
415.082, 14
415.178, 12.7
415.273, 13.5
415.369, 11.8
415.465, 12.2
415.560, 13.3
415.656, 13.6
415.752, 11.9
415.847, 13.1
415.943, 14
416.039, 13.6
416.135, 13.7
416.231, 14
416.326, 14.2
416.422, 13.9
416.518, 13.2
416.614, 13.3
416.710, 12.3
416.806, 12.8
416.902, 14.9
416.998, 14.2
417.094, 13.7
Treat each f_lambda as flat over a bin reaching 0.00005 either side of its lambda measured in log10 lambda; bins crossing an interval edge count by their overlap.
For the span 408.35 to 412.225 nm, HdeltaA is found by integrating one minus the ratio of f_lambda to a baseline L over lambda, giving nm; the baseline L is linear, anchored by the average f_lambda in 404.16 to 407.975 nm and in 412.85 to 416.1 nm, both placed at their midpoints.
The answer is 0.10 nm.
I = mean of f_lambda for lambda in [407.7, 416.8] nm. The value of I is 12.7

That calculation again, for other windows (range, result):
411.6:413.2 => 13.3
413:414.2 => 13.3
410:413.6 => 12.4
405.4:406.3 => 12.3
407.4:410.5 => 11.9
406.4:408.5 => 12.5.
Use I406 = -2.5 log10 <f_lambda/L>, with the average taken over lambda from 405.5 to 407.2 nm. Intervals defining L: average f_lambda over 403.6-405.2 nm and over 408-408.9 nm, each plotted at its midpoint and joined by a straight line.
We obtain 0.10 mag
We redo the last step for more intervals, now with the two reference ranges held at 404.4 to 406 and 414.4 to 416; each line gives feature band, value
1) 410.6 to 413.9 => -0.038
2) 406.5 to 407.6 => 0.008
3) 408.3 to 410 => -0.008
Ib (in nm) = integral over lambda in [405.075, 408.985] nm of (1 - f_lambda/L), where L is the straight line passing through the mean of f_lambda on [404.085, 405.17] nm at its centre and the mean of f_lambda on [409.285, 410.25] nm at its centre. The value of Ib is -0.349 nm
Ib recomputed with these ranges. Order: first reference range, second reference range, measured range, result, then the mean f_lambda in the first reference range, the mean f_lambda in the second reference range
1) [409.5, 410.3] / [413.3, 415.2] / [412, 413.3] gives -0.19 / 9.75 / 12.9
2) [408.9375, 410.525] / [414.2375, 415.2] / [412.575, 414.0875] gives -0.13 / 10.9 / 12.6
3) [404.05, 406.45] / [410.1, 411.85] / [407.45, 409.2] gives -0.11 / 12.3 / 12.1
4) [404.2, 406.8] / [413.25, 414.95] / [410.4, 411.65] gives -0.03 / 12.4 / 12.8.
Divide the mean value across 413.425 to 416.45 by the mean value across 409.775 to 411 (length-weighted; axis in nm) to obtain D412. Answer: 1.3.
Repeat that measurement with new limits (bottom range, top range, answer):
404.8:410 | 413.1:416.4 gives 1.04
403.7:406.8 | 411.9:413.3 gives 1.07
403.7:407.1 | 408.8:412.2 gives 0.97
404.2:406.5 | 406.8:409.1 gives 1.04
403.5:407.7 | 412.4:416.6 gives 1.05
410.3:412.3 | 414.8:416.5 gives 1.03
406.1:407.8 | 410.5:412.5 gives 1.08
